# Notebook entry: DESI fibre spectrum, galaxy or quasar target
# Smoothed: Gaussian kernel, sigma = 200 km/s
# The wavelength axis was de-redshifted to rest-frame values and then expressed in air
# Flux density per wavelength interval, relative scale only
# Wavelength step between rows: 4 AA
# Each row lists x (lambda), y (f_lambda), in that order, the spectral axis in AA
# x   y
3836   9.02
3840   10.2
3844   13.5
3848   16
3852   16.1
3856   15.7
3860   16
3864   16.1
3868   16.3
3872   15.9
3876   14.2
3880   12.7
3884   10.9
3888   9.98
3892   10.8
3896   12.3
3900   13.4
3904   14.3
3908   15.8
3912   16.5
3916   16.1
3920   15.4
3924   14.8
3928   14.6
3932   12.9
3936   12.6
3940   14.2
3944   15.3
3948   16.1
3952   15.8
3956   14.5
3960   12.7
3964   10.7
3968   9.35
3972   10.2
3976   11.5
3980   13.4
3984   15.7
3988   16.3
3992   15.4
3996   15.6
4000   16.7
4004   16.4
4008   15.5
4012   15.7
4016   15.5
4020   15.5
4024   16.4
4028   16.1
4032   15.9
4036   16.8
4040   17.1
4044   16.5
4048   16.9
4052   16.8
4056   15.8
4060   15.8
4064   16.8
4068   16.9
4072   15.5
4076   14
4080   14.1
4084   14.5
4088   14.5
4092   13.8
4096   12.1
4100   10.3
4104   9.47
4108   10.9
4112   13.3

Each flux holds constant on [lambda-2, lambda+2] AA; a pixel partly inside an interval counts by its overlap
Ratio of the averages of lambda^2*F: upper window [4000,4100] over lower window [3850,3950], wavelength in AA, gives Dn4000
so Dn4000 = 1.17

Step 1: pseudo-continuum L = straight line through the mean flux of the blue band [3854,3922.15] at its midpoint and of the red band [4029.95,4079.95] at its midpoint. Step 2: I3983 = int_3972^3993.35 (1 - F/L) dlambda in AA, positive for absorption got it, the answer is 1.8 AA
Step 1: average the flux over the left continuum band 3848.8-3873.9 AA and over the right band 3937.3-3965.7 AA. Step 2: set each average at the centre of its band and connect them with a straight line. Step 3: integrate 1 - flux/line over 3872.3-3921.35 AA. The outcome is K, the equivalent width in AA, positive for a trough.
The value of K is 5.4 AA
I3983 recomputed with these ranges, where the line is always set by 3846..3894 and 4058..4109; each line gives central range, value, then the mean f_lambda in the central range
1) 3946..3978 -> 3.3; 12.6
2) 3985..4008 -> -3.4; 16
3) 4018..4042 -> -4.1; 16.3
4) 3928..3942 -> 0.7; 13.4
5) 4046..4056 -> -2.0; 16.6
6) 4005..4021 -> -1.9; 15.6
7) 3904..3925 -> -2.2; 15.6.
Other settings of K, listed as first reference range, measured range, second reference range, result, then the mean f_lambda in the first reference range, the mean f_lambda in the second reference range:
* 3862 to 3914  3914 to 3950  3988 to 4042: -0.25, 13.8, 16.1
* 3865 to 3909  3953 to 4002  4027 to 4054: 5.56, 13.3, 16.6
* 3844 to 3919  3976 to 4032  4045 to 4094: -1.74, 14.4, 15.5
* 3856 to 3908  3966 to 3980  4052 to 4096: 3.51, 13.7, 15.1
